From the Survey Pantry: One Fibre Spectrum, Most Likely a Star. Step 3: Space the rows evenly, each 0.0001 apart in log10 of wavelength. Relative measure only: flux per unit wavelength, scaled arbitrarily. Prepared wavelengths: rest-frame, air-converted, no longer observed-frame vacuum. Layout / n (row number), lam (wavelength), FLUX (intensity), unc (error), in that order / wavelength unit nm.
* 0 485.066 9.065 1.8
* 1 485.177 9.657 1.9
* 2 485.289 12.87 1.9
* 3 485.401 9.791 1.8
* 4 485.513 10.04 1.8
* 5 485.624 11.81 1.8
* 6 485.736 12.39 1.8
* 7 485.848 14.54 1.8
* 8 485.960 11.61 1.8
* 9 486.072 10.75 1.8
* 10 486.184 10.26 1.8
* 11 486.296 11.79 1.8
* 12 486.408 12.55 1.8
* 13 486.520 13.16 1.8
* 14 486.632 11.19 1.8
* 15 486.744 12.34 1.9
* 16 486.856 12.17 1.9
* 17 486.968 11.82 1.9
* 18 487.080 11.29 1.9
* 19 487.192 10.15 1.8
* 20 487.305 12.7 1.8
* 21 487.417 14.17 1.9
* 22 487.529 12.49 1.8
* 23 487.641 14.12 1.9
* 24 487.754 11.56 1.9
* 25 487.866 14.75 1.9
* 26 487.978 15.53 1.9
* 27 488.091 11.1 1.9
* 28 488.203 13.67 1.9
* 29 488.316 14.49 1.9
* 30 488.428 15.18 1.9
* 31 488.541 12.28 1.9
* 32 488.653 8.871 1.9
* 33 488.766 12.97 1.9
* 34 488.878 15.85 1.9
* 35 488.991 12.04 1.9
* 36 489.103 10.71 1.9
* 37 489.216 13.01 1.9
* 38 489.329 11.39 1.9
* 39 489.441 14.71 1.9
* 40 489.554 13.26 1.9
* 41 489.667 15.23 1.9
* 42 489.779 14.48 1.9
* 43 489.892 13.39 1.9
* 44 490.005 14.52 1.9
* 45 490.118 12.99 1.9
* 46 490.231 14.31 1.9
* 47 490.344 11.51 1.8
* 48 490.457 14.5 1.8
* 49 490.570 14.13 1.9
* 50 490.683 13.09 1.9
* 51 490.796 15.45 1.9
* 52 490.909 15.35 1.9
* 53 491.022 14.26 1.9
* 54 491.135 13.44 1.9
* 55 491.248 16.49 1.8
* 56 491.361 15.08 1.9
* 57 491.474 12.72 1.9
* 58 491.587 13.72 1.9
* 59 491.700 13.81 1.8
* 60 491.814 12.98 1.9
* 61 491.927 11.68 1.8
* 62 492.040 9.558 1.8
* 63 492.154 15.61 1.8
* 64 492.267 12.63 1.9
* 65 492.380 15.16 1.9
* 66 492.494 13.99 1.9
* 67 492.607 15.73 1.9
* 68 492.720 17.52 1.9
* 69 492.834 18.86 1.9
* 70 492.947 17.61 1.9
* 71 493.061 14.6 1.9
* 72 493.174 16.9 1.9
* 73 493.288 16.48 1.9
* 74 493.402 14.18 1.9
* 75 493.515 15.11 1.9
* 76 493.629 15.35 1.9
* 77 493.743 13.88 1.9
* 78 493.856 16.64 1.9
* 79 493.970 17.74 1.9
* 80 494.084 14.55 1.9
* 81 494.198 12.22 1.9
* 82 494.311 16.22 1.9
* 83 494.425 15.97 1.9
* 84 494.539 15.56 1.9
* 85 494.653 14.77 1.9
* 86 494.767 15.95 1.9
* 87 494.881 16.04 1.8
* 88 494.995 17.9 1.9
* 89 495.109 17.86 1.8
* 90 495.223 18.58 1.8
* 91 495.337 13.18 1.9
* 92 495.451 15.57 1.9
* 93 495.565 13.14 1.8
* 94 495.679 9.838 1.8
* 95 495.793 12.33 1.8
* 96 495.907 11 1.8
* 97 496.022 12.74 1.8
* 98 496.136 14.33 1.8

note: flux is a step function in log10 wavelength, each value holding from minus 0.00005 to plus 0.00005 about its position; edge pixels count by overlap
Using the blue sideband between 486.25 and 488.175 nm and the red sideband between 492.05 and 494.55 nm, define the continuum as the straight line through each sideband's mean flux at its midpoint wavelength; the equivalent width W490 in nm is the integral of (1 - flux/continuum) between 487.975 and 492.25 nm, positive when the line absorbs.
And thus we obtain 0.135 nm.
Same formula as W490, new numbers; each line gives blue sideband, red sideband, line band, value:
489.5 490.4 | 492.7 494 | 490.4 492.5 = 0.127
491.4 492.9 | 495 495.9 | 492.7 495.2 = -0.299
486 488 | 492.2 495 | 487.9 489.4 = 0.026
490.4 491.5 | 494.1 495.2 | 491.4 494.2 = 0.069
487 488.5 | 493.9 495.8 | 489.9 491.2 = 0.000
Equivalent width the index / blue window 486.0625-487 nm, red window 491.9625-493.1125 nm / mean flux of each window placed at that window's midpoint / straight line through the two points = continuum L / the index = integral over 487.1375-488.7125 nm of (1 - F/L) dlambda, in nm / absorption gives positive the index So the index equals -0.045 nm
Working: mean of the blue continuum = 11.8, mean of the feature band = 12.9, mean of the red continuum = 15.1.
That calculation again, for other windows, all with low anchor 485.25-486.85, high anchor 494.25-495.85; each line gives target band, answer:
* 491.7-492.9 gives -0.02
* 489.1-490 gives -0.03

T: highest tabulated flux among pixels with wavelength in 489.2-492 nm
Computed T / 16.49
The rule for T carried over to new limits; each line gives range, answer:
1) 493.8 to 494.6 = 17.74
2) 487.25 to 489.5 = 15.85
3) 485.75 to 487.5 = 14.54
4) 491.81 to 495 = 18.86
